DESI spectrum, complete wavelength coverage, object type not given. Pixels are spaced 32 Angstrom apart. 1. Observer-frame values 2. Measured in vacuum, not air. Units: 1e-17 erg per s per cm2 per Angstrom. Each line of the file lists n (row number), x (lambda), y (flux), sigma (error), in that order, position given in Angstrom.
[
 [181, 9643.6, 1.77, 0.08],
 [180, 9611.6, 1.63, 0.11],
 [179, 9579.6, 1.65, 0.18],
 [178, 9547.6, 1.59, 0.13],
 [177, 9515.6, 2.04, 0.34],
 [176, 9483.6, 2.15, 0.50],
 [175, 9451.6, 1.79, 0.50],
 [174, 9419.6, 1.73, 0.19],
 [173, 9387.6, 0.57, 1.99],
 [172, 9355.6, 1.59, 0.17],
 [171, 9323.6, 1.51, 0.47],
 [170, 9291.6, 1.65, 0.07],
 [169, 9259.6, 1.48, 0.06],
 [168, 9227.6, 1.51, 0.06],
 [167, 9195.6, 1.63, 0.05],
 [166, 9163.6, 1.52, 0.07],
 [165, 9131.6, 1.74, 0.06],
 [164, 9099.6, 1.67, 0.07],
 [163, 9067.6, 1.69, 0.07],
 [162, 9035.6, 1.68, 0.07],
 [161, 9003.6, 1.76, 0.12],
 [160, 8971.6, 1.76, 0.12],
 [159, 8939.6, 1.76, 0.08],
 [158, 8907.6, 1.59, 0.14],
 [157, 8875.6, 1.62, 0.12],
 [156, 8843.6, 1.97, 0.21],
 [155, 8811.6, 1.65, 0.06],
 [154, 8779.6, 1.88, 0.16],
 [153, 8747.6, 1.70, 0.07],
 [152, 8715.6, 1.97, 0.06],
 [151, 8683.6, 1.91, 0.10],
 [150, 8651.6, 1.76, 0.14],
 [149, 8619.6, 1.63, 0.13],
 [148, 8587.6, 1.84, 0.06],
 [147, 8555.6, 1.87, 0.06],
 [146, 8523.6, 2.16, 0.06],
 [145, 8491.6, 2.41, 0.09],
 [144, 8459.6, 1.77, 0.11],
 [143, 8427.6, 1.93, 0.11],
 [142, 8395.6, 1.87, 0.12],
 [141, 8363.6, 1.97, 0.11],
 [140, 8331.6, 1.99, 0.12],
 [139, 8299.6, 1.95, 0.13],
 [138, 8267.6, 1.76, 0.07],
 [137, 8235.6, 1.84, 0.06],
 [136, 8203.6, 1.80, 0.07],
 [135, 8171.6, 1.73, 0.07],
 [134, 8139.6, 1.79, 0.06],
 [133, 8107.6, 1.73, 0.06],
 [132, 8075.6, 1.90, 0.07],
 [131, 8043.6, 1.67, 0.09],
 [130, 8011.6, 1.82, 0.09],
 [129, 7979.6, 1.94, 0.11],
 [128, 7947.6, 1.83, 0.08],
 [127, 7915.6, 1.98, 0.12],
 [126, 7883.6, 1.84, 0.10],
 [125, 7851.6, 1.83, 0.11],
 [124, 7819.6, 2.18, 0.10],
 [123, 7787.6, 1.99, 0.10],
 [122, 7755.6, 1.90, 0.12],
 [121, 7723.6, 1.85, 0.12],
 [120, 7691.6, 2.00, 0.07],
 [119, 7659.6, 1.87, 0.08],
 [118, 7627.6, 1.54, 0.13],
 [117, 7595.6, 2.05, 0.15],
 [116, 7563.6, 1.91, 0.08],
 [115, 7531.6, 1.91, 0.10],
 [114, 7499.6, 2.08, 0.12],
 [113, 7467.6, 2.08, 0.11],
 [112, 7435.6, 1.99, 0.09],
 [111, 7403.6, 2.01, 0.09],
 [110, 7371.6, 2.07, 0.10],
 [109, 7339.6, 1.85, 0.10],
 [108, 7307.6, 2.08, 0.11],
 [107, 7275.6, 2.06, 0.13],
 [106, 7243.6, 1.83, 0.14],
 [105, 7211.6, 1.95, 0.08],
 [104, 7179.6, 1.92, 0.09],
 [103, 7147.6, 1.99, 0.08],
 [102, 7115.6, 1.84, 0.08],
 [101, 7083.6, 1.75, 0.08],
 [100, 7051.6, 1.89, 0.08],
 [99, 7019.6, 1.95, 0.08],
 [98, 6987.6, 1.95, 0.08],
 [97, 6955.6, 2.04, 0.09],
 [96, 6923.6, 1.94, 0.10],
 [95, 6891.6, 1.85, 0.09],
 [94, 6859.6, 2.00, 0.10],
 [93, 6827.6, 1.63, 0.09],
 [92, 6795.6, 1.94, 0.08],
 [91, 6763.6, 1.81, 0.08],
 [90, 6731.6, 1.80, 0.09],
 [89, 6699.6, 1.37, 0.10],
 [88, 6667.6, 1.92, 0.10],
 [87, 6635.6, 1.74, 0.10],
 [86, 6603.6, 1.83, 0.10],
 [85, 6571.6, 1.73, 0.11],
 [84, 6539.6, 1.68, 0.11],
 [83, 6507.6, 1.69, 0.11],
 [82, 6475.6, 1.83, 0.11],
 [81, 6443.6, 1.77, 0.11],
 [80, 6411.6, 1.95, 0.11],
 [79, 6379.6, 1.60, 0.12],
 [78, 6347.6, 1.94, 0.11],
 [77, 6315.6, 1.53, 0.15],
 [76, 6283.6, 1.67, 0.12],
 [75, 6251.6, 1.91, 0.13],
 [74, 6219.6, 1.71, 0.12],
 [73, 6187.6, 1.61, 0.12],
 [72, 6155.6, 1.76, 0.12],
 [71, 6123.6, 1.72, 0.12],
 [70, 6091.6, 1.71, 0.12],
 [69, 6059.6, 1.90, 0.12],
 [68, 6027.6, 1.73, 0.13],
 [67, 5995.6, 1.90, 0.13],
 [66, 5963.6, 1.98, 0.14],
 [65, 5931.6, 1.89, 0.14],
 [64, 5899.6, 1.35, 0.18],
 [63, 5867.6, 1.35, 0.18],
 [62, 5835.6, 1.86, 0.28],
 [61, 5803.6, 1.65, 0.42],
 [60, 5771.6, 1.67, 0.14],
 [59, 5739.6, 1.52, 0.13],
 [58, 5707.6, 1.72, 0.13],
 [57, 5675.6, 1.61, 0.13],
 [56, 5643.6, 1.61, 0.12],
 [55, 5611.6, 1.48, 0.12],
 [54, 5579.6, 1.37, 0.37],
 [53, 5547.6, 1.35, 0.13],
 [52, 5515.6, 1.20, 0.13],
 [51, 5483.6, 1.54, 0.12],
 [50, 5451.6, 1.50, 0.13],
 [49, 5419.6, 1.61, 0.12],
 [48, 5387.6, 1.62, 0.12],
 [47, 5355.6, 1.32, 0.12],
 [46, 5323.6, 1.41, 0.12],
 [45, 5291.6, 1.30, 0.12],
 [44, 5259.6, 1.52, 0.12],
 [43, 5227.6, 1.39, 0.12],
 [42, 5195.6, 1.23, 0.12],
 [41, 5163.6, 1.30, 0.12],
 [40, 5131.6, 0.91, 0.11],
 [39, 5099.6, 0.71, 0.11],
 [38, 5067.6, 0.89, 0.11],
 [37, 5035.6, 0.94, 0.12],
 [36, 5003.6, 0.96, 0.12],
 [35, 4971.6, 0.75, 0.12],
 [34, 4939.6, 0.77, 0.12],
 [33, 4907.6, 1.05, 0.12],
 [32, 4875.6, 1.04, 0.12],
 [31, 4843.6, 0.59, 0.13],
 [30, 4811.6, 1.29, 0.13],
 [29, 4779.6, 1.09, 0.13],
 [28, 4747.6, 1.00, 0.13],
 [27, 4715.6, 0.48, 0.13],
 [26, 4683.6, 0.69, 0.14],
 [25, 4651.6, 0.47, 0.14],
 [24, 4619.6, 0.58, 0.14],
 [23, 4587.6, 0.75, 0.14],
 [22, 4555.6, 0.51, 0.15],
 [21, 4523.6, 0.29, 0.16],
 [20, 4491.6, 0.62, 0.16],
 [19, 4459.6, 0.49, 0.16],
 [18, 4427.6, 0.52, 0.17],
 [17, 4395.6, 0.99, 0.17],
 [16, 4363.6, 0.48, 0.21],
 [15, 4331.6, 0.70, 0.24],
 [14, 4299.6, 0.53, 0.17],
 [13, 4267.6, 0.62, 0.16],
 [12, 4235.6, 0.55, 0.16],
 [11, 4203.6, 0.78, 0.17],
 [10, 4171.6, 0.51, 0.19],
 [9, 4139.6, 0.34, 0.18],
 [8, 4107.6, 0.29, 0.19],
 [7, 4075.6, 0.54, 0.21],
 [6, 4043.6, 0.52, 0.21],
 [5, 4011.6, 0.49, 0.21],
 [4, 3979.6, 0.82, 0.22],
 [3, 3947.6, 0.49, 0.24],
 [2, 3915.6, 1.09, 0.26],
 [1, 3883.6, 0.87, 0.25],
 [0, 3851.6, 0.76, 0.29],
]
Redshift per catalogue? 0.29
